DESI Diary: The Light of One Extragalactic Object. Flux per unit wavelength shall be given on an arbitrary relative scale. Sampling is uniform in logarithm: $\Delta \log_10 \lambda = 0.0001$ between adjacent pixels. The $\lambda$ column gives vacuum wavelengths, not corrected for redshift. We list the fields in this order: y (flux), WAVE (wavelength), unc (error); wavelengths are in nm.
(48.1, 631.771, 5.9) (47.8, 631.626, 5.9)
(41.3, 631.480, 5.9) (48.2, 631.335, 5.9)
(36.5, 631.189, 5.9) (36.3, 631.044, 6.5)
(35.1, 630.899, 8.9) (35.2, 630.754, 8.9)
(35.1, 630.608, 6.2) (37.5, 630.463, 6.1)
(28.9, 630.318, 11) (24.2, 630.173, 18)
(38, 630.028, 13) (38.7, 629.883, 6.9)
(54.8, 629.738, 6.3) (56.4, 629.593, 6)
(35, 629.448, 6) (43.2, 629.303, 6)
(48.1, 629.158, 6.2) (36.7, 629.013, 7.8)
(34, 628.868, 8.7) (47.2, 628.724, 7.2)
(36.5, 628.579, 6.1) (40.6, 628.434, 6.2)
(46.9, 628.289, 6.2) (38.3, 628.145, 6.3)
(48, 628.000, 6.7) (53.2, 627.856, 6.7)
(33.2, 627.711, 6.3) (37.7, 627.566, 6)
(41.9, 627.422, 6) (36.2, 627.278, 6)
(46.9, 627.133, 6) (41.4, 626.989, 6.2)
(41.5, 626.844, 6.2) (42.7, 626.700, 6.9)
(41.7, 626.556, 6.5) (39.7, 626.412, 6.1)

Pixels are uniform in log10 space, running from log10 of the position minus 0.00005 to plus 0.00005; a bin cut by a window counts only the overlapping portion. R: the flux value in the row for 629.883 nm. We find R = 38.7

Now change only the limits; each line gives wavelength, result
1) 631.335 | 48.2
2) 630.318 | 28.9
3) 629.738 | 54.8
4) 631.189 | 36.5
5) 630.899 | 35.1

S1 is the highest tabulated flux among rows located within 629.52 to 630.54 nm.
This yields 56.4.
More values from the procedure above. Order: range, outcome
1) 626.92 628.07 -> 53.2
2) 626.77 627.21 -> 46.9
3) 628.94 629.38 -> 48.1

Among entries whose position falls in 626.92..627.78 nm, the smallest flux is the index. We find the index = 33.2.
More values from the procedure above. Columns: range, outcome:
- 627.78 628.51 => 38.3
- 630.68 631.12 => 35.1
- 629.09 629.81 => 35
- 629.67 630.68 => 24.2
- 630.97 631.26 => 36.3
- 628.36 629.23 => 34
